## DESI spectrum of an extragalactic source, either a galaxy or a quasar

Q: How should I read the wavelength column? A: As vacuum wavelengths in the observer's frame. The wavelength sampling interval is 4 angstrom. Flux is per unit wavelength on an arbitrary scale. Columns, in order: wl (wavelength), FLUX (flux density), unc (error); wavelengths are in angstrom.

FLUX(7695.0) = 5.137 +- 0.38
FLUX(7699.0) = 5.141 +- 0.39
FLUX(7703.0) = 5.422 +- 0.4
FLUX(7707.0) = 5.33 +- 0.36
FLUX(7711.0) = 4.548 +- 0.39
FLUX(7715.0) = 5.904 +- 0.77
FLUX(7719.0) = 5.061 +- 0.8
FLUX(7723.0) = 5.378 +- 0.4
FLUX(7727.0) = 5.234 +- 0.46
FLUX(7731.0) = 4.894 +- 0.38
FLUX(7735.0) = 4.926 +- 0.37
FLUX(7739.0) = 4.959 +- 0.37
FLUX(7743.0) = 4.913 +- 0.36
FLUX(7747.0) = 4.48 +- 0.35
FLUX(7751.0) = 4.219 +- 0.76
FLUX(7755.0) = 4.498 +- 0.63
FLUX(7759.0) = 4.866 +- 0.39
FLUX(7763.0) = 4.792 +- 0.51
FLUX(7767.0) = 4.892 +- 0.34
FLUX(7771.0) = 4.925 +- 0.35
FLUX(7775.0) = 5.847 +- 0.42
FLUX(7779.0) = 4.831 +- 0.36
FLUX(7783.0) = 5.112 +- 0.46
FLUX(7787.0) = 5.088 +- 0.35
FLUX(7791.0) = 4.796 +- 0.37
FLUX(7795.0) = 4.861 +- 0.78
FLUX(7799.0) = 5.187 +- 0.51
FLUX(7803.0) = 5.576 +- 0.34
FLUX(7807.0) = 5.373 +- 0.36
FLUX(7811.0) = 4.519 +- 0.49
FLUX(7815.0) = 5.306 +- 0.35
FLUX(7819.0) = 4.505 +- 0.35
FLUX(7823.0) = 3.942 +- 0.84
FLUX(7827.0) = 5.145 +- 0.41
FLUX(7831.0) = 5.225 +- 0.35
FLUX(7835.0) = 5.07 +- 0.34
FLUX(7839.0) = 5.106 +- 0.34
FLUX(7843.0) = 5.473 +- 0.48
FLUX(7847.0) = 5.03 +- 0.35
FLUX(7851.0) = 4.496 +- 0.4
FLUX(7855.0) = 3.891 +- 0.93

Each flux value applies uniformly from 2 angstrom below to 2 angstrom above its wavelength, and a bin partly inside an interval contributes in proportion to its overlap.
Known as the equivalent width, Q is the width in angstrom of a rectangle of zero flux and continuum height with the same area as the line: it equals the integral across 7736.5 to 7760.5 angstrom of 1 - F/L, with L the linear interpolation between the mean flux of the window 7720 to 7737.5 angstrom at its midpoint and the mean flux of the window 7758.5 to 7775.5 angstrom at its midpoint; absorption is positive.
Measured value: 1.9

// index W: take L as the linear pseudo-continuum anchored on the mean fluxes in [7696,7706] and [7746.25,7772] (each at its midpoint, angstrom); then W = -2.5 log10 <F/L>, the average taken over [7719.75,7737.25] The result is -0.02 mag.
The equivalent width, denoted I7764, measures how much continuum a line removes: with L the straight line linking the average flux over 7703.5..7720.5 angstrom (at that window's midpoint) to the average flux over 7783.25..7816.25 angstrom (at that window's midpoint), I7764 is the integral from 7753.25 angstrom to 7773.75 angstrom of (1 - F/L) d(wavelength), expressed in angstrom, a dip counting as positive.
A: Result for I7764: 1.2 angstrom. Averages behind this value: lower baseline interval 5.23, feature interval 4.84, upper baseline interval 5.08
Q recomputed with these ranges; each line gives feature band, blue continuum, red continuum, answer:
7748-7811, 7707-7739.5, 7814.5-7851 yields 0.80 angstrom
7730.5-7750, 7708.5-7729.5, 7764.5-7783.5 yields 1.43 angstrom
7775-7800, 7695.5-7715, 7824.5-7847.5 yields 0.63 angstrom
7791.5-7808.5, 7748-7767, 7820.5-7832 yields -1.90 angstrom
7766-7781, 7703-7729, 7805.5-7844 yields -0.13 angstrom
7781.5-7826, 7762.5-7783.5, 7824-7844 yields 1.47 angstrom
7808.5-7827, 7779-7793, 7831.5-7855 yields 1.15 angstrom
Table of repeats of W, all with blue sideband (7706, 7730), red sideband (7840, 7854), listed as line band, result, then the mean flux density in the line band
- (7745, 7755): 0.18 mag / 4.38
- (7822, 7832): 0.04 mag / 4.81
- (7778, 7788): 0.01 mag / 5.02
